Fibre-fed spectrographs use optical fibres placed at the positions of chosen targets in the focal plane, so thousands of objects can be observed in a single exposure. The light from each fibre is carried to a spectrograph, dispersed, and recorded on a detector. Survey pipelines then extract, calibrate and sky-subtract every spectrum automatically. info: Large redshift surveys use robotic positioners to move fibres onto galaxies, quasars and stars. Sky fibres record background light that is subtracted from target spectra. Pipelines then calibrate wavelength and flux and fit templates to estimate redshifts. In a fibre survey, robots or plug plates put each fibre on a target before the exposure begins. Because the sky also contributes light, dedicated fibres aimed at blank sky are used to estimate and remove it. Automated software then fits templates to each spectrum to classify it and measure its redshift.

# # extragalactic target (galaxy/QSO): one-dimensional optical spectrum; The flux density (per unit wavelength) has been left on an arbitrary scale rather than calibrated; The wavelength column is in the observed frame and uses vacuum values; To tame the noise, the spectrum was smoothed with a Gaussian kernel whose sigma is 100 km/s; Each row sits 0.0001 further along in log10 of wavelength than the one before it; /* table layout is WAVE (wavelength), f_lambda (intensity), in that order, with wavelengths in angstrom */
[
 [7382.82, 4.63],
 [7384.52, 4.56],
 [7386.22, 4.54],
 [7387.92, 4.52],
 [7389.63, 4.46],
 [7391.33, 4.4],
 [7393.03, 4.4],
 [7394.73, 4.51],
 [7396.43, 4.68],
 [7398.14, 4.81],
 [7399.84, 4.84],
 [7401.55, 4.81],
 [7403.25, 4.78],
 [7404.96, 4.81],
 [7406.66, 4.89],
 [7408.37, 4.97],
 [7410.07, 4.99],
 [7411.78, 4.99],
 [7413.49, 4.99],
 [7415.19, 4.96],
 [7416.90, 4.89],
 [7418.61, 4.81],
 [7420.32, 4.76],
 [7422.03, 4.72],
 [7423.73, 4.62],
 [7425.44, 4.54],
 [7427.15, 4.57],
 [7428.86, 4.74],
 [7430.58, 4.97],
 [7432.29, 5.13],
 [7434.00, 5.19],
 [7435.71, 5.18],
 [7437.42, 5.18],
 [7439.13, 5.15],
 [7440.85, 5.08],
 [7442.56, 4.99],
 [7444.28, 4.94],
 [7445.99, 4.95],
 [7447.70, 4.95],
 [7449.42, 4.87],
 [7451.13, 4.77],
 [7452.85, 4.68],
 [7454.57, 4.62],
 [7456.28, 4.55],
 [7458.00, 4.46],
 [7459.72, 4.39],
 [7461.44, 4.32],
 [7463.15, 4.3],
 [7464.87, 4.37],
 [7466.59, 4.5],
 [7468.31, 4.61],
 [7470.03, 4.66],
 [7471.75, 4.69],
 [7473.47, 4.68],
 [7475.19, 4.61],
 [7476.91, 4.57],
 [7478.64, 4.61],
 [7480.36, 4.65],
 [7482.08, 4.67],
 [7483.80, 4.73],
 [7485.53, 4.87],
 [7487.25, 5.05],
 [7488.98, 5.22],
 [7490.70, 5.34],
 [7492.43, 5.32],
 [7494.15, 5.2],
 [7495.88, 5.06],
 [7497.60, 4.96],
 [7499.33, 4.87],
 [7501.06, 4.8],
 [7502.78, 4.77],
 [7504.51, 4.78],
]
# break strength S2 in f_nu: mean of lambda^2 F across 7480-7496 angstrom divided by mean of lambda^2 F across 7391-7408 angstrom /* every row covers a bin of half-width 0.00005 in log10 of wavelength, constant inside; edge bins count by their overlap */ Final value 1.09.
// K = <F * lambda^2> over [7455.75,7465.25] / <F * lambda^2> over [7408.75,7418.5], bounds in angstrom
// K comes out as 0.90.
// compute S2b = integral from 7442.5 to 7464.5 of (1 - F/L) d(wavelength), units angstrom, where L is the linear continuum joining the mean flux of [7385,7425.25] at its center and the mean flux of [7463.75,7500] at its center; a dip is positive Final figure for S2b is 0.60 angstrom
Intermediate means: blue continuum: 4.74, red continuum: 4.82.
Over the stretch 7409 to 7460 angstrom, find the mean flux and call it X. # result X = 4.86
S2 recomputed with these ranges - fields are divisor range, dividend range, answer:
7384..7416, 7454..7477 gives 0.97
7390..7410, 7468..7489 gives 1.02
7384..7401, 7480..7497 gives 1.13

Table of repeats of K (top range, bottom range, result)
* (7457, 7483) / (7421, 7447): 0.93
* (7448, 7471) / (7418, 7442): 0.94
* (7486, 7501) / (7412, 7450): 1.05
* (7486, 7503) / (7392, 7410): 1.09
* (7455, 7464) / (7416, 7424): 0.94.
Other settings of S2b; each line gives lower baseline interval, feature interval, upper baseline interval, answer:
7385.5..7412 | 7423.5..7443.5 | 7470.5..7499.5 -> -0.74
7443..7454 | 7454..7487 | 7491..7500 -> 2.60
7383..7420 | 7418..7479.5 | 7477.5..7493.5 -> 1.36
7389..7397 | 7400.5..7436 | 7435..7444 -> -0.36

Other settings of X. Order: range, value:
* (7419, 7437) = 4.85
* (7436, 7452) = 4.99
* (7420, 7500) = 4.81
